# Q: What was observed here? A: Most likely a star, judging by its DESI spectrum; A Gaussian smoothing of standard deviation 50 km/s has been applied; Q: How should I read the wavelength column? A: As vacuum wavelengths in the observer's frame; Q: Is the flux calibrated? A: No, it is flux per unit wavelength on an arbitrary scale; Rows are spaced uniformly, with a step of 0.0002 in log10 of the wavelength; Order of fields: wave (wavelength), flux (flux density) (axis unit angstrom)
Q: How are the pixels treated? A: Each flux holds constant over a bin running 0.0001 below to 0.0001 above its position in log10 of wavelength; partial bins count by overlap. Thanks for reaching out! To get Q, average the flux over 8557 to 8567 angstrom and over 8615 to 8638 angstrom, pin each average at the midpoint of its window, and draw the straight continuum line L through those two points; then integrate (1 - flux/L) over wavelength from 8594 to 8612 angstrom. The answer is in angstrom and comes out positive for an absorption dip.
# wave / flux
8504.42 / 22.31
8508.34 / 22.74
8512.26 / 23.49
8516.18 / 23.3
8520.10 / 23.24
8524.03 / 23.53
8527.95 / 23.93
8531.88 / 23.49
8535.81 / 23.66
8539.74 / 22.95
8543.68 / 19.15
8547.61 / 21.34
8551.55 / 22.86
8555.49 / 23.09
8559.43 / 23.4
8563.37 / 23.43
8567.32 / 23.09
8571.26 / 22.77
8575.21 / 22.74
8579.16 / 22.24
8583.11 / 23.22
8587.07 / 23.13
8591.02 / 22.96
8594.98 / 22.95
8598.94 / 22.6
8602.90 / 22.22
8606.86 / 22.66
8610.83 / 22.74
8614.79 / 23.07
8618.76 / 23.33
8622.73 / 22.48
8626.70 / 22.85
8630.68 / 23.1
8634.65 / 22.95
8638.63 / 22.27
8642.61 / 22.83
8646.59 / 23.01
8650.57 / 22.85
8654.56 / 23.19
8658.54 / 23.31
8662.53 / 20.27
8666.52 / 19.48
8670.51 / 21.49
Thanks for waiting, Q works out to 0.4 angstrom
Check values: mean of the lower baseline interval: 23.3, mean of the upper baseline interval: 22.9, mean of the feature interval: 22.6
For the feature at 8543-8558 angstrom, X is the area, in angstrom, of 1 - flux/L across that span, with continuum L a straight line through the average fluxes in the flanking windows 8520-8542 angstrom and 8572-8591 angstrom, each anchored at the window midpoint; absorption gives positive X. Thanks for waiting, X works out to 0.85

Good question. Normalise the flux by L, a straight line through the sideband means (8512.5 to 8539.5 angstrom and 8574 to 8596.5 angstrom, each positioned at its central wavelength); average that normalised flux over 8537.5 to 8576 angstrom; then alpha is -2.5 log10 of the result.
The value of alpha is 0.03 mag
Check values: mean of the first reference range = 23.5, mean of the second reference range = 22.9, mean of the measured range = 22.5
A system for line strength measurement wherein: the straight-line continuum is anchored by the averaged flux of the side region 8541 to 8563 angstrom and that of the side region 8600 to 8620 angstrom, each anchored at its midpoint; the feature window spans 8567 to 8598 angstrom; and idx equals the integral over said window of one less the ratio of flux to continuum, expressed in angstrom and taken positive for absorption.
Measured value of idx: -0.6 angstrom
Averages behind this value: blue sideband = 22.1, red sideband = 22.8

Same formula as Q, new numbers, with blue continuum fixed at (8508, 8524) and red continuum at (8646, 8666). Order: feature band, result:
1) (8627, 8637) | -0.2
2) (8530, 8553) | 0.9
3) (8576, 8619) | -0.2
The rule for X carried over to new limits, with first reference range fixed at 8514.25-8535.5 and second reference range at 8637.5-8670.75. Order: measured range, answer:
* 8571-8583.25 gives 0.1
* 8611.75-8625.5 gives -0.3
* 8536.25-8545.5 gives 0.7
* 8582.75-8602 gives -0.1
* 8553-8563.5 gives -0.1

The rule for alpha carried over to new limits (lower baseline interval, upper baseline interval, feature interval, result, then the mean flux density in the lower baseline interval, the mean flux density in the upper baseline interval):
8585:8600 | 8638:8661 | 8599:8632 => 0.01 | 22.9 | 22.9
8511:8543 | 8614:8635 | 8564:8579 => 0.01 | 23.3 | 23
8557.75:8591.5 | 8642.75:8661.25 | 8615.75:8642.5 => 0.01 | 23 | 23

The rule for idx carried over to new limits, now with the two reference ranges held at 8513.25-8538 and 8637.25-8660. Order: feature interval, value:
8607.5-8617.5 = 0.1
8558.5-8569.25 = 0.0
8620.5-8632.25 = 0.1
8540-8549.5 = 1.1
